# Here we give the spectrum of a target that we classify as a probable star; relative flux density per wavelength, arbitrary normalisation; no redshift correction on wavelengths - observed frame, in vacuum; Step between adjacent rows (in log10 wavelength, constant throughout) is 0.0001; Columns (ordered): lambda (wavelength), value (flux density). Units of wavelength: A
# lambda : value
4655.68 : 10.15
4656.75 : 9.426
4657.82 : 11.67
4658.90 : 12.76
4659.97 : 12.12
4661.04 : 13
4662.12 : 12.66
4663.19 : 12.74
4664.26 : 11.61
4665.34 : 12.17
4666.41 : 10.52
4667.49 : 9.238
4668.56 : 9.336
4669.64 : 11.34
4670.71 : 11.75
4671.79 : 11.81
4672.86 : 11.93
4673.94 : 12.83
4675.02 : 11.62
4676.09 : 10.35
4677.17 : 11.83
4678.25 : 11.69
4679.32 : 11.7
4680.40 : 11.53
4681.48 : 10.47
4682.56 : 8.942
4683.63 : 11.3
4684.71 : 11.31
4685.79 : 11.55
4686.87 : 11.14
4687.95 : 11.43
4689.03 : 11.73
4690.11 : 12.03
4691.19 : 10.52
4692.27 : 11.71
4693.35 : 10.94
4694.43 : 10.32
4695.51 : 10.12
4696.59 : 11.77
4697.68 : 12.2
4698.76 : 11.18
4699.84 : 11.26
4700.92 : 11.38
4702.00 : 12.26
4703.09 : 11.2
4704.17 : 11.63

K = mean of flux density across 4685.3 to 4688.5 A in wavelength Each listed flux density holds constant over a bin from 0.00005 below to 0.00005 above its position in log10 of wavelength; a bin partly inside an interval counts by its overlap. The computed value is 11.4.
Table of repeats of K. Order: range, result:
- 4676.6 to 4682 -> 11.4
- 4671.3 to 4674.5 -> 12.2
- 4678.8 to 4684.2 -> 10.8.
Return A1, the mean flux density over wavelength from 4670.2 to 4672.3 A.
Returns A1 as 11.8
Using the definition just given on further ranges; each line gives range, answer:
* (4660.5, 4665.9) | 12.4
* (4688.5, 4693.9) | 11.4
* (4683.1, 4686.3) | 11.4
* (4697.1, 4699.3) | 11.7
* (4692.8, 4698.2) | 11.1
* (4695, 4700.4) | 11.3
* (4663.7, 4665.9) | 11.9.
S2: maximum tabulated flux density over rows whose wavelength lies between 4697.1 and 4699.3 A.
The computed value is 12.2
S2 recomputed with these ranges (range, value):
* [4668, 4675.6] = 12.83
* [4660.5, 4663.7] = 13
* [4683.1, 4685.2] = 11.31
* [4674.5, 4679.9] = 11.83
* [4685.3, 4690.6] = 12.03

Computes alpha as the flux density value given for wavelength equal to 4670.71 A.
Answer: 11.75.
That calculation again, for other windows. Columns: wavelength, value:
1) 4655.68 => 10.15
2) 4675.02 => 11.62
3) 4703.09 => 11.2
